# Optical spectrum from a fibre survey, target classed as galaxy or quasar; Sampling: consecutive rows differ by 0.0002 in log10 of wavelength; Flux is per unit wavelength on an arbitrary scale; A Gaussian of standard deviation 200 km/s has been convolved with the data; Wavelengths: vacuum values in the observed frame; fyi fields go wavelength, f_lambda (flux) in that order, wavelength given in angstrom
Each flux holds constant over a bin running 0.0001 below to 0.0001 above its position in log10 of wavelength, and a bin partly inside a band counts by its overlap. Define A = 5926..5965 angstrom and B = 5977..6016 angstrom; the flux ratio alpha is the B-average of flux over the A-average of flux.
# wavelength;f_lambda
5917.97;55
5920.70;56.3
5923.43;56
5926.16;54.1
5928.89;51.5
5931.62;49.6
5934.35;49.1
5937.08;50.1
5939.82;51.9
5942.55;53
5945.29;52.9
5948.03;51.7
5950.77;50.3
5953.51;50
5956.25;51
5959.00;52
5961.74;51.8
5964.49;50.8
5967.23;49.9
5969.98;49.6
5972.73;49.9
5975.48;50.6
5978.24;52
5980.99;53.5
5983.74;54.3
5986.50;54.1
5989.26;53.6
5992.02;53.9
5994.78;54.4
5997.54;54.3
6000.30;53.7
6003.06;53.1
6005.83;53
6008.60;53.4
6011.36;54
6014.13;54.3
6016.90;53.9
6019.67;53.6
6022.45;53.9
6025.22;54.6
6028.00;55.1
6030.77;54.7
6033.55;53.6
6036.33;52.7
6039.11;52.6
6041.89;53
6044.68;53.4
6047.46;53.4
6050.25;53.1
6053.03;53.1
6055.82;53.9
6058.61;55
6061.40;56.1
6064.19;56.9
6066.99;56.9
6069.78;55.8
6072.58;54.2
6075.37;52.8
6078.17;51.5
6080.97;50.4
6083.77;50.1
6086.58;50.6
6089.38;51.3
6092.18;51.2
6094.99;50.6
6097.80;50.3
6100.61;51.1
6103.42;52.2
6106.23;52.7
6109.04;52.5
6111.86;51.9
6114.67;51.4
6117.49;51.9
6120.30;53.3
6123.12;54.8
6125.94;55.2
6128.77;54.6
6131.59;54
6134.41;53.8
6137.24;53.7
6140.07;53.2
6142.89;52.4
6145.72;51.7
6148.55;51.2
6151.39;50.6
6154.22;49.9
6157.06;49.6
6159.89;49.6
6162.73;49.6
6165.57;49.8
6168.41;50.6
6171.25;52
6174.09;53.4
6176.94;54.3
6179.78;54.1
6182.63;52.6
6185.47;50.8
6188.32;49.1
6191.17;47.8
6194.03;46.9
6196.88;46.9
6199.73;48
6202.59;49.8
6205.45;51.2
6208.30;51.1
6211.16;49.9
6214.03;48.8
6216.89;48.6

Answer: 1.05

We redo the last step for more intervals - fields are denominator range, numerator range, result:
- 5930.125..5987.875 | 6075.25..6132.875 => 1.01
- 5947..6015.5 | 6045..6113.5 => 1.01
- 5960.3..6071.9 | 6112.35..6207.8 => 0.96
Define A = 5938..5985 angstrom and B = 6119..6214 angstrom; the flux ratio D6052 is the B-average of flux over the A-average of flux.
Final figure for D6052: 1.00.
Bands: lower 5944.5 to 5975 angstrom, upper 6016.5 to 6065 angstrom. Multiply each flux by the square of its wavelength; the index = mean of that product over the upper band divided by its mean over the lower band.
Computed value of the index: 1.09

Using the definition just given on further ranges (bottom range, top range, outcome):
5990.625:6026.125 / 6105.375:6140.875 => 1.03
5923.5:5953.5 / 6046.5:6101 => 1.07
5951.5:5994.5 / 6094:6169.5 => 1.06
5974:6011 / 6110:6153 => 1.04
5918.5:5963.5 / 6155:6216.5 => 1.05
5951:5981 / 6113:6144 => 1.11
